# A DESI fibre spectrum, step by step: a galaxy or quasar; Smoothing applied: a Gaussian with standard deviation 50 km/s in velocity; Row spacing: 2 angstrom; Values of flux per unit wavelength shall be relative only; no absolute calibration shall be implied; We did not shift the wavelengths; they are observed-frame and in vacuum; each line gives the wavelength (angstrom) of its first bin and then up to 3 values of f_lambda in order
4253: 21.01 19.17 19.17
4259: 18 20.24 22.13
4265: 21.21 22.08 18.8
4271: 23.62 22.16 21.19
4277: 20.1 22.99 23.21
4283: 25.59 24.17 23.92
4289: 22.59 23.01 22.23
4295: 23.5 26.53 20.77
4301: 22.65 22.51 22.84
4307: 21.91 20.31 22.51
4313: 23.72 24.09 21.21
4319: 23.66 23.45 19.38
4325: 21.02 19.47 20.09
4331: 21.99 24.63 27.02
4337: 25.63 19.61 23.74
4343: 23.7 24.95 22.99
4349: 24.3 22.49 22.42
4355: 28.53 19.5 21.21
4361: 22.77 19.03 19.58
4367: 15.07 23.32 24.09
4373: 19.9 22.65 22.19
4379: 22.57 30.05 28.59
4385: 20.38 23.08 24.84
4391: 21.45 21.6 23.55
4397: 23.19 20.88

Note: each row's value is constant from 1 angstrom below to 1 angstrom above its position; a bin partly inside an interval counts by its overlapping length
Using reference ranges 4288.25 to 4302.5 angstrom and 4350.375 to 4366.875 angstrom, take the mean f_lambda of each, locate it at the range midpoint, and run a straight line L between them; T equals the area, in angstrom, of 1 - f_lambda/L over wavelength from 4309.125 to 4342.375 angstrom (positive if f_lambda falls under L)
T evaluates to -0.3 angstrom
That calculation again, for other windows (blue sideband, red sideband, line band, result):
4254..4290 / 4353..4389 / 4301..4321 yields -0.5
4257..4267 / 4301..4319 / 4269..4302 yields -2.2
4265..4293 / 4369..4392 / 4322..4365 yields 1.3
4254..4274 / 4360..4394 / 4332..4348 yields -1.6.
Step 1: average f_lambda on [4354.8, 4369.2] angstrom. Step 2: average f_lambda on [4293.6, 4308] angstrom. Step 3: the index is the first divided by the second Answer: 0.9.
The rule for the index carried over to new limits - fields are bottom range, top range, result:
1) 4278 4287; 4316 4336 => 0.93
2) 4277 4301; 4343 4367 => 0.95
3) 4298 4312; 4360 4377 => 0.95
